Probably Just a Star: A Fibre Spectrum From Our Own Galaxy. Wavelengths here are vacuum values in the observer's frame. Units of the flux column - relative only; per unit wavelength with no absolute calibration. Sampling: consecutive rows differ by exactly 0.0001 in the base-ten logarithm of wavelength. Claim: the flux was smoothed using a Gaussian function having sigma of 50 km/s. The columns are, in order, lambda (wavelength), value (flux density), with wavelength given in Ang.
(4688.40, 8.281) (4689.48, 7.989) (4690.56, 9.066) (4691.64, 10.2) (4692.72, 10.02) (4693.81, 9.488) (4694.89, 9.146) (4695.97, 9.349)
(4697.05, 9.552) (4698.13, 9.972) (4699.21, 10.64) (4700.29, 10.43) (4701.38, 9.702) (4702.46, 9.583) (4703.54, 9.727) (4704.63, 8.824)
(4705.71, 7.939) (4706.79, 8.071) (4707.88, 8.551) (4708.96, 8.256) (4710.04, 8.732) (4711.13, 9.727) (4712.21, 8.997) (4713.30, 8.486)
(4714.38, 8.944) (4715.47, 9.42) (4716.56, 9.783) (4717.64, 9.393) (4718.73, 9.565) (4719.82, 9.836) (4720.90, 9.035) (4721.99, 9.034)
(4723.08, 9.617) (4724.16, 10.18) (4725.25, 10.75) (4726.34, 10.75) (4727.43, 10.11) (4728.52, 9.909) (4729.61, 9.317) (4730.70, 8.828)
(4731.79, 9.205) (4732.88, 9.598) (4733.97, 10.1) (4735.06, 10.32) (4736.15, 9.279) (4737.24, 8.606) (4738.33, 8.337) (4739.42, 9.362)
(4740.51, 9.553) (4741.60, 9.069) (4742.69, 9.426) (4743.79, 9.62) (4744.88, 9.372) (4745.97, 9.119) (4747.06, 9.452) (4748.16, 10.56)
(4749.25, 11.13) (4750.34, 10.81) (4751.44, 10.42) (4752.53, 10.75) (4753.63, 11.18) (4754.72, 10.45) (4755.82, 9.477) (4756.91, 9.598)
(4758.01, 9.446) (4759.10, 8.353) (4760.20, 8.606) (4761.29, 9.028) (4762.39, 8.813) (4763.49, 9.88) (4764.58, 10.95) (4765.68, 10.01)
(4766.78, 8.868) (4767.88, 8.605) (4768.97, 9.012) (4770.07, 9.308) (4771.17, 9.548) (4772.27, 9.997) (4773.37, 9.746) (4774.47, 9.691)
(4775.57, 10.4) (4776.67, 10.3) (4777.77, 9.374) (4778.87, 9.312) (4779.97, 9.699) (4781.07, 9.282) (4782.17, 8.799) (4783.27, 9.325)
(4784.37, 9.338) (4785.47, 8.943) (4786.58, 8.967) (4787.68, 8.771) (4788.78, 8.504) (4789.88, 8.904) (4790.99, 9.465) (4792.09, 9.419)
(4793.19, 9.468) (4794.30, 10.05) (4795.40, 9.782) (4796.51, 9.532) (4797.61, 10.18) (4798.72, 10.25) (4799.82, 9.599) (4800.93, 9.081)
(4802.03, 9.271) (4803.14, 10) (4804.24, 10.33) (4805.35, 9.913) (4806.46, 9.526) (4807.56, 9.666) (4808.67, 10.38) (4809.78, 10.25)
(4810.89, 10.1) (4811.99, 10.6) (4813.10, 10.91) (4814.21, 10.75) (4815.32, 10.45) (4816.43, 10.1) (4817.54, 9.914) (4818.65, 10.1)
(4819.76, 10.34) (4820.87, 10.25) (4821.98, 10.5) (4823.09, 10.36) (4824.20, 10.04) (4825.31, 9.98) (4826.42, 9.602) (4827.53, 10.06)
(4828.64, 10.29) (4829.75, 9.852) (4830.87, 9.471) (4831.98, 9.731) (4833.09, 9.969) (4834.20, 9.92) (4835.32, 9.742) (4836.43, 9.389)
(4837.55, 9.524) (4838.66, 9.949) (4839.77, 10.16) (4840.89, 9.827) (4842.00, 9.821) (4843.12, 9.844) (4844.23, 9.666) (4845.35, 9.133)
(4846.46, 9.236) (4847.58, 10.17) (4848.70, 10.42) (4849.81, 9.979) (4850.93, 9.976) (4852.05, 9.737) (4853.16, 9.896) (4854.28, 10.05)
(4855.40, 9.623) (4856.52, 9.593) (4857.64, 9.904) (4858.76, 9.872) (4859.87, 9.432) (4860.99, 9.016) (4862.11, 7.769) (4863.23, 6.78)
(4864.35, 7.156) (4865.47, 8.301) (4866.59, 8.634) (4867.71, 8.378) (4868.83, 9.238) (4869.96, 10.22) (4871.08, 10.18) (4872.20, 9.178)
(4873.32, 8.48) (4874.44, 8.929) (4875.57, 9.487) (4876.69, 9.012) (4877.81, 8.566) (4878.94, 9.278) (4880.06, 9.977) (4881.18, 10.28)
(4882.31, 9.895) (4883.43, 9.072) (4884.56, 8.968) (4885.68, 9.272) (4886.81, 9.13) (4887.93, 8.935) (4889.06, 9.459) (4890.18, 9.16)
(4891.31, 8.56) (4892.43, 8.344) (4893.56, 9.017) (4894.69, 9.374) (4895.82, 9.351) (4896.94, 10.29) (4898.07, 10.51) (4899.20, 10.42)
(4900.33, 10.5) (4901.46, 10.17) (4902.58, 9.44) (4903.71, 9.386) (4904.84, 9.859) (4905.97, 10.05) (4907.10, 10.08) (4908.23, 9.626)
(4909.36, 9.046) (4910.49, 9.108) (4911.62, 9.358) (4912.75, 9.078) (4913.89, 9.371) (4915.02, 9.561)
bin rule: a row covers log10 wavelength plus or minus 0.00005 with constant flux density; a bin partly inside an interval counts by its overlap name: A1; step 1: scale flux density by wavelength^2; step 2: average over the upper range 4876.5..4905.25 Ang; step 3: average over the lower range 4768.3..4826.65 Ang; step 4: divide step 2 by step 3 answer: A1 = 1.01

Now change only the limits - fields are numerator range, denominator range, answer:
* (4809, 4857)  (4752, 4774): 1.07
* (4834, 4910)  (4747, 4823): 1.00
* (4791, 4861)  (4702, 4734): 1.11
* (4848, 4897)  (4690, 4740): 1.04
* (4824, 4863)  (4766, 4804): 1.05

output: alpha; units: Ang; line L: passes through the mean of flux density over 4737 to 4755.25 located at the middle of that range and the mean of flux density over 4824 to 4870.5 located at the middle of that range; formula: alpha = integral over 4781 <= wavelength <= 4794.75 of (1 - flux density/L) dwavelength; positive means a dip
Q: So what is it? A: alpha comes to 0.8 Ang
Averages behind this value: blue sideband 9.86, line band 9.16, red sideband 9.5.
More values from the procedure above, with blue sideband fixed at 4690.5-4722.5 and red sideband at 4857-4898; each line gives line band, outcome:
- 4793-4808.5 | -0.99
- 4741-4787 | -1.87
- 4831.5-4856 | -1.78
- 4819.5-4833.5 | -1.32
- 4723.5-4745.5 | -0.71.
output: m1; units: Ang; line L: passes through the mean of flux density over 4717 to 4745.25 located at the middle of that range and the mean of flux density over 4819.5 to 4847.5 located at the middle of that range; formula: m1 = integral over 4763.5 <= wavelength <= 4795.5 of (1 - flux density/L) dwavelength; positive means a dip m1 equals 0.8 Ang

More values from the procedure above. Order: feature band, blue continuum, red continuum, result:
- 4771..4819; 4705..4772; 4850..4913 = -1.54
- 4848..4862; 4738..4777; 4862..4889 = -0.95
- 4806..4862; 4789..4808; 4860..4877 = -4.51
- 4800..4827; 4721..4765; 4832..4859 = -0.89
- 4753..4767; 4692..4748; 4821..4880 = -0.25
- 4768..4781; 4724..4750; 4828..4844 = 0.14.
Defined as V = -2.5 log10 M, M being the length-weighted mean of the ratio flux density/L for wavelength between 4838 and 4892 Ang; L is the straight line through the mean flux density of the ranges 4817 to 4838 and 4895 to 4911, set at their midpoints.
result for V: 0.06 mag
